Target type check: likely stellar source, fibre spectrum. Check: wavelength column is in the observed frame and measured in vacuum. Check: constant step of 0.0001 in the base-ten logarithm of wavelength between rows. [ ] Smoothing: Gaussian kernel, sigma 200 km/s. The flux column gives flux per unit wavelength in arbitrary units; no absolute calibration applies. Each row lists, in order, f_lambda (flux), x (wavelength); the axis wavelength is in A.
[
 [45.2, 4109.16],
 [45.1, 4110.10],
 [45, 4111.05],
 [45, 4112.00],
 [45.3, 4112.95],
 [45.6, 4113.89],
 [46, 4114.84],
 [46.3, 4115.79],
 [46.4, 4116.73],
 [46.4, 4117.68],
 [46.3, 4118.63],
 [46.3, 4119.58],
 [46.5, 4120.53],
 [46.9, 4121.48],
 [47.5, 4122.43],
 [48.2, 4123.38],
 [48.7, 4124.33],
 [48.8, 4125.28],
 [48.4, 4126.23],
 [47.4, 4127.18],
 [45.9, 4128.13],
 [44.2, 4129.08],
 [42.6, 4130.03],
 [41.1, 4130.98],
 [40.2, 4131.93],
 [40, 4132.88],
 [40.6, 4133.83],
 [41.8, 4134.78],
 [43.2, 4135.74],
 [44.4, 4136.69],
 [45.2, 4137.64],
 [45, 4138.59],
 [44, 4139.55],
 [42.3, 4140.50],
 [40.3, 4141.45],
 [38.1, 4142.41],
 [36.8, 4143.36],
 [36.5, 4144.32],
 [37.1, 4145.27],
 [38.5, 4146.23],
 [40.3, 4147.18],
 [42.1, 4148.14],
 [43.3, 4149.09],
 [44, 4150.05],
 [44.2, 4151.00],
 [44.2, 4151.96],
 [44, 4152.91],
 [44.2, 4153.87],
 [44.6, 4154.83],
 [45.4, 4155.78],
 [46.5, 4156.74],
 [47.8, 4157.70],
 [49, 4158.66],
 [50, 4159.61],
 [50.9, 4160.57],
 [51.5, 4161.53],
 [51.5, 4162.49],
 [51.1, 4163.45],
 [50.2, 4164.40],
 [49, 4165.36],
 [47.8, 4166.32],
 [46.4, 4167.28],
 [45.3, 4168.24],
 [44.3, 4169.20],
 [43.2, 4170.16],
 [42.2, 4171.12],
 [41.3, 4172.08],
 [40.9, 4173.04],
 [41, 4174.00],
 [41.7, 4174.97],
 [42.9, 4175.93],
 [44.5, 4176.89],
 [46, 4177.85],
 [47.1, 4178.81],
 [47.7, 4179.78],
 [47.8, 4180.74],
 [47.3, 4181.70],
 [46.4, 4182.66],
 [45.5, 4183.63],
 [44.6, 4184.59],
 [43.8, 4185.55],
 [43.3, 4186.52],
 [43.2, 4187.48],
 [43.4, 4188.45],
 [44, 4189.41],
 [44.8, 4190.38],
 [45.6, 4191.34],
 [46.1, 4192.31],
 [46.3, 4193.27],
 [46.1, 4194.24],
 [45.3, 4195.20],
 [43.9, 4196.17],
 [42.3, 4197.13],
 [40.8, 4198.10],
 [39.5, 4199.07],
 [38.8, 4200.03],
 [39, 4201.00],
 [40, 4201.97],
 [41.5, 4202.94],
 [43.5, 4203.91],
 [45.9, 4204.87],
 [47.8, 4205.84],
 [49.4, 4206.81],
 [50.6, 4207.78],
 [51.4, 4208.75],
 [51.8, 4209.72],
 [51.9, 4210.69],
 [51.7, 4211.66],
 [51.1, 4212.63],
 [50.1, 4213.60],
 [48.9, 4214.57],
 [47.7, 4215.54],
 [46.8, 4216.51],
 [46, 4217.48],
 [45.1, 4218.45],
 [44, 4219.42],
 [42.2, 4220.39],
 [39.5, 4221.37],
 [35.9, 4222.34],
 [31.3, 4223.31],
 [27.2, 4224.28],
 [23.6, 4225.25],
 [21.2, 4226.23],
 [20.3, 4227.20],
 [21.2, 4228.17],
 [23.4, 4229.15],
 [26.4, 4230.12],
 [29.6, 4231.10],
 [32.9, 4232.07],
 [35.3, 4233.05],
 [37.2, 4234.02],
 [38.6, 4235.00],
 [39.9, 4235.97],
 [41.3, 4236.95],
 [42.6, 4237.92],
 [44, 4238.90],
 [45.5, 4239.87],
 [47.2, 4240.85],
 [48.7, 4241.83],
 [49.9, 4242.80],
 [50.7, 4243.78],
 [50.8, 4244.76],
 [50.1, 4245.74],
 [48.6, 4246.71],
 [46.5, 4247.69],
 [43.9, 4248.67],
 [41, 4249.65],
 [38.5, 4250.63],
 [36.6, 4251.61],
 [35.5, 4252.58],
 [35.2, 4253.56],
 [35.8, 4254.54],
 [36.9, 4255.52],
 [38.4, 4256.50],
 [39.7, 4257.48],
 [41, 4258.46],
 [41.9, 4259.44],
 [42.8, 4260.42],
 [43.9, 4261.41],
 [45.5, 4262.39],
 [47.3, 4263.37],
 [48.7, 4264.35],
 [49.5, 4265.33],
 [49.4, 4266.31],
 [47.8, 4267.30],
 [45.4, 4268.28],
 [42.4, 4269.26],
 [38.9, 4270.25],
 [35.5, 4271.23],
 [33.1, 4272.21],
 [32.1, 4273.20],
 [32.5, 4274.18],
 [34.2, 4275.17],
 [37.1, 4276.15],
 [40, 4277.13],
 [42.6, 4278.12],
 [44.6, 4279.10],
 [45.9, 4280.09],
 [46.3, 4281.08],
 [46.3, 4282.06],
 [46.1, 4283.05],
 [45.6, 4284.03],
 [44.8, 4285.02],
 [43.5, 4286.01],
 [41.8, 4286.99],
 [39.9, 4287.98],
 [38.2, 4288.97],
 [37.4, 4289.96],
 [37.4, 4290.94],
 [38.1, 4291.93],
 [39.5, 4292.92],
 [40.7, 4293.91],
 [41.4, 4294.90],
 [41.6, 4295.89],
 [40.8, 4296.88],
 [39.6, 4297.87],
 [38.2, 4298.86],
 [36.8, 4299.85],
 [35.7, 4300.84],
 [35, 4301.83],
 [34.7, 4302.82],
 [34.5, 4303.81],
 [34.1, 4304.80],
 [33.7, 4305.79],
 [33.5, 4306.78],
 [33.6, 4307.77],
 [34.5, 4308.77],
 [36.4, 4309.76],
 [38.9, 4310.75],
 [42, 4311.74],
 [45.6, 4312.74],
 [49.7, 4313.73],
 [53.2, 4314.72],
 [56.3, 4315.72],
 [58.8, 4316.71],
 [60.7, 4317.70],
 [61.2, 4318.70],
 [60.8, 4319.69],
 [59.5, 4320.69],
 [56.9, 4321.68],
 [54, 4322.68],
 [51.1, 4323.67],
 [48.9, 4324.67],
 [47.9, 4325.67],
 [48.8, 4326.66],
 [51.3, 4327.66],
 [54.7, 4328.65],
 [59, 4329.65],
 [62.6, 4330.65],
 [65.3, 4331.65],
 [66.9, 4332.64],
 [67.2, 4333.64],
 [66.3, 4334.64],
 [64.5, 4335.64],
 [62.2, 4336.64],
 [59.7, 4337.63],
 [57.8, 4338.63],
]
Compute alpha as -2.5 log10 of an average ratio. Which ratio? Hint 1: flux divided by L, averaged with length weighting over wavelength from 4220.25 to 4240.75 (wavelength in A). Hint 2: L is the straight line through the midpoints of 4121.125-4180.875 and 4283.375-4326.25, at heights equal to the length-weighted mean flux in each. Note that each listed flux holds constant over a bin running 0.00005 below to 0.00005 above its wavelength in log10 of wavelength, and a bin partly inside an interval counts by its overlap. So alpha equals 0.301 mag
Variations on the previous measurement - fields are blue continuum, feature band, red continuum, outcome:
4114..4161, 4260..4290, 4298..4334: 0.122 mag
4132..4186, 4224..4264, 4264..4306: 0.074 mag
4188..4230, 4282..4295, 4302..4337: 0.170 mag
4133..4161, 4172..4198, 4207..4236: -0.091 mag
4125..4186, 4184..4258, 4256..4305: 0.025 mag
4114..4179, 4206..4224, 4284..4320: -0.066 mag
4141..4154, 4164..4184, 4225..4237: -0.206 mag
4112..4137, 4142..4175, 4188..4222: 0.020 mag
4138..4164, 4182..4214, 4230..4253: -0.058 mag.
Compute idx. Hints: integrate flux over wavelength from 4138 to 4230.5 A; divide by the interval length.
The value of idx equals 43.1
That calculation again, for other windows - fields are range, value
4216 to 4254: 38.6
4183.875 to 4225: 44.2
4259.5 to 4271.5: 44.8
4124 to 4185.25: 44.5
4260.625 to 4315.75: 40.8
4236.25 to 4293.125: 42.3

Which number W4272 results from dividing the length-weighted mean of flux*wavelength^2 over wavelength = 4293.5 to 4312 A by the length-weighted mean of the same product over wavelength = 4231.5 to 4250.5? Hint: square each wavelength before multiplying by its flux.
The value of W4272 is 0.87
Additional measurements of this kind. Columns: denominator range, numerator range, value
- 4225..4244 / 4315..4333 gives 1.65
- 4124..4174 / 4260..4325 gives 1.04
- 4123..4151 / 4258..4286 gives 1.06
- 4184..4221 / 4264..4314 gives 0.92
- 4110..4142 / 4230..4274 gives 0.99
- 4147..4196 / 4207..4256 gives 0.92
